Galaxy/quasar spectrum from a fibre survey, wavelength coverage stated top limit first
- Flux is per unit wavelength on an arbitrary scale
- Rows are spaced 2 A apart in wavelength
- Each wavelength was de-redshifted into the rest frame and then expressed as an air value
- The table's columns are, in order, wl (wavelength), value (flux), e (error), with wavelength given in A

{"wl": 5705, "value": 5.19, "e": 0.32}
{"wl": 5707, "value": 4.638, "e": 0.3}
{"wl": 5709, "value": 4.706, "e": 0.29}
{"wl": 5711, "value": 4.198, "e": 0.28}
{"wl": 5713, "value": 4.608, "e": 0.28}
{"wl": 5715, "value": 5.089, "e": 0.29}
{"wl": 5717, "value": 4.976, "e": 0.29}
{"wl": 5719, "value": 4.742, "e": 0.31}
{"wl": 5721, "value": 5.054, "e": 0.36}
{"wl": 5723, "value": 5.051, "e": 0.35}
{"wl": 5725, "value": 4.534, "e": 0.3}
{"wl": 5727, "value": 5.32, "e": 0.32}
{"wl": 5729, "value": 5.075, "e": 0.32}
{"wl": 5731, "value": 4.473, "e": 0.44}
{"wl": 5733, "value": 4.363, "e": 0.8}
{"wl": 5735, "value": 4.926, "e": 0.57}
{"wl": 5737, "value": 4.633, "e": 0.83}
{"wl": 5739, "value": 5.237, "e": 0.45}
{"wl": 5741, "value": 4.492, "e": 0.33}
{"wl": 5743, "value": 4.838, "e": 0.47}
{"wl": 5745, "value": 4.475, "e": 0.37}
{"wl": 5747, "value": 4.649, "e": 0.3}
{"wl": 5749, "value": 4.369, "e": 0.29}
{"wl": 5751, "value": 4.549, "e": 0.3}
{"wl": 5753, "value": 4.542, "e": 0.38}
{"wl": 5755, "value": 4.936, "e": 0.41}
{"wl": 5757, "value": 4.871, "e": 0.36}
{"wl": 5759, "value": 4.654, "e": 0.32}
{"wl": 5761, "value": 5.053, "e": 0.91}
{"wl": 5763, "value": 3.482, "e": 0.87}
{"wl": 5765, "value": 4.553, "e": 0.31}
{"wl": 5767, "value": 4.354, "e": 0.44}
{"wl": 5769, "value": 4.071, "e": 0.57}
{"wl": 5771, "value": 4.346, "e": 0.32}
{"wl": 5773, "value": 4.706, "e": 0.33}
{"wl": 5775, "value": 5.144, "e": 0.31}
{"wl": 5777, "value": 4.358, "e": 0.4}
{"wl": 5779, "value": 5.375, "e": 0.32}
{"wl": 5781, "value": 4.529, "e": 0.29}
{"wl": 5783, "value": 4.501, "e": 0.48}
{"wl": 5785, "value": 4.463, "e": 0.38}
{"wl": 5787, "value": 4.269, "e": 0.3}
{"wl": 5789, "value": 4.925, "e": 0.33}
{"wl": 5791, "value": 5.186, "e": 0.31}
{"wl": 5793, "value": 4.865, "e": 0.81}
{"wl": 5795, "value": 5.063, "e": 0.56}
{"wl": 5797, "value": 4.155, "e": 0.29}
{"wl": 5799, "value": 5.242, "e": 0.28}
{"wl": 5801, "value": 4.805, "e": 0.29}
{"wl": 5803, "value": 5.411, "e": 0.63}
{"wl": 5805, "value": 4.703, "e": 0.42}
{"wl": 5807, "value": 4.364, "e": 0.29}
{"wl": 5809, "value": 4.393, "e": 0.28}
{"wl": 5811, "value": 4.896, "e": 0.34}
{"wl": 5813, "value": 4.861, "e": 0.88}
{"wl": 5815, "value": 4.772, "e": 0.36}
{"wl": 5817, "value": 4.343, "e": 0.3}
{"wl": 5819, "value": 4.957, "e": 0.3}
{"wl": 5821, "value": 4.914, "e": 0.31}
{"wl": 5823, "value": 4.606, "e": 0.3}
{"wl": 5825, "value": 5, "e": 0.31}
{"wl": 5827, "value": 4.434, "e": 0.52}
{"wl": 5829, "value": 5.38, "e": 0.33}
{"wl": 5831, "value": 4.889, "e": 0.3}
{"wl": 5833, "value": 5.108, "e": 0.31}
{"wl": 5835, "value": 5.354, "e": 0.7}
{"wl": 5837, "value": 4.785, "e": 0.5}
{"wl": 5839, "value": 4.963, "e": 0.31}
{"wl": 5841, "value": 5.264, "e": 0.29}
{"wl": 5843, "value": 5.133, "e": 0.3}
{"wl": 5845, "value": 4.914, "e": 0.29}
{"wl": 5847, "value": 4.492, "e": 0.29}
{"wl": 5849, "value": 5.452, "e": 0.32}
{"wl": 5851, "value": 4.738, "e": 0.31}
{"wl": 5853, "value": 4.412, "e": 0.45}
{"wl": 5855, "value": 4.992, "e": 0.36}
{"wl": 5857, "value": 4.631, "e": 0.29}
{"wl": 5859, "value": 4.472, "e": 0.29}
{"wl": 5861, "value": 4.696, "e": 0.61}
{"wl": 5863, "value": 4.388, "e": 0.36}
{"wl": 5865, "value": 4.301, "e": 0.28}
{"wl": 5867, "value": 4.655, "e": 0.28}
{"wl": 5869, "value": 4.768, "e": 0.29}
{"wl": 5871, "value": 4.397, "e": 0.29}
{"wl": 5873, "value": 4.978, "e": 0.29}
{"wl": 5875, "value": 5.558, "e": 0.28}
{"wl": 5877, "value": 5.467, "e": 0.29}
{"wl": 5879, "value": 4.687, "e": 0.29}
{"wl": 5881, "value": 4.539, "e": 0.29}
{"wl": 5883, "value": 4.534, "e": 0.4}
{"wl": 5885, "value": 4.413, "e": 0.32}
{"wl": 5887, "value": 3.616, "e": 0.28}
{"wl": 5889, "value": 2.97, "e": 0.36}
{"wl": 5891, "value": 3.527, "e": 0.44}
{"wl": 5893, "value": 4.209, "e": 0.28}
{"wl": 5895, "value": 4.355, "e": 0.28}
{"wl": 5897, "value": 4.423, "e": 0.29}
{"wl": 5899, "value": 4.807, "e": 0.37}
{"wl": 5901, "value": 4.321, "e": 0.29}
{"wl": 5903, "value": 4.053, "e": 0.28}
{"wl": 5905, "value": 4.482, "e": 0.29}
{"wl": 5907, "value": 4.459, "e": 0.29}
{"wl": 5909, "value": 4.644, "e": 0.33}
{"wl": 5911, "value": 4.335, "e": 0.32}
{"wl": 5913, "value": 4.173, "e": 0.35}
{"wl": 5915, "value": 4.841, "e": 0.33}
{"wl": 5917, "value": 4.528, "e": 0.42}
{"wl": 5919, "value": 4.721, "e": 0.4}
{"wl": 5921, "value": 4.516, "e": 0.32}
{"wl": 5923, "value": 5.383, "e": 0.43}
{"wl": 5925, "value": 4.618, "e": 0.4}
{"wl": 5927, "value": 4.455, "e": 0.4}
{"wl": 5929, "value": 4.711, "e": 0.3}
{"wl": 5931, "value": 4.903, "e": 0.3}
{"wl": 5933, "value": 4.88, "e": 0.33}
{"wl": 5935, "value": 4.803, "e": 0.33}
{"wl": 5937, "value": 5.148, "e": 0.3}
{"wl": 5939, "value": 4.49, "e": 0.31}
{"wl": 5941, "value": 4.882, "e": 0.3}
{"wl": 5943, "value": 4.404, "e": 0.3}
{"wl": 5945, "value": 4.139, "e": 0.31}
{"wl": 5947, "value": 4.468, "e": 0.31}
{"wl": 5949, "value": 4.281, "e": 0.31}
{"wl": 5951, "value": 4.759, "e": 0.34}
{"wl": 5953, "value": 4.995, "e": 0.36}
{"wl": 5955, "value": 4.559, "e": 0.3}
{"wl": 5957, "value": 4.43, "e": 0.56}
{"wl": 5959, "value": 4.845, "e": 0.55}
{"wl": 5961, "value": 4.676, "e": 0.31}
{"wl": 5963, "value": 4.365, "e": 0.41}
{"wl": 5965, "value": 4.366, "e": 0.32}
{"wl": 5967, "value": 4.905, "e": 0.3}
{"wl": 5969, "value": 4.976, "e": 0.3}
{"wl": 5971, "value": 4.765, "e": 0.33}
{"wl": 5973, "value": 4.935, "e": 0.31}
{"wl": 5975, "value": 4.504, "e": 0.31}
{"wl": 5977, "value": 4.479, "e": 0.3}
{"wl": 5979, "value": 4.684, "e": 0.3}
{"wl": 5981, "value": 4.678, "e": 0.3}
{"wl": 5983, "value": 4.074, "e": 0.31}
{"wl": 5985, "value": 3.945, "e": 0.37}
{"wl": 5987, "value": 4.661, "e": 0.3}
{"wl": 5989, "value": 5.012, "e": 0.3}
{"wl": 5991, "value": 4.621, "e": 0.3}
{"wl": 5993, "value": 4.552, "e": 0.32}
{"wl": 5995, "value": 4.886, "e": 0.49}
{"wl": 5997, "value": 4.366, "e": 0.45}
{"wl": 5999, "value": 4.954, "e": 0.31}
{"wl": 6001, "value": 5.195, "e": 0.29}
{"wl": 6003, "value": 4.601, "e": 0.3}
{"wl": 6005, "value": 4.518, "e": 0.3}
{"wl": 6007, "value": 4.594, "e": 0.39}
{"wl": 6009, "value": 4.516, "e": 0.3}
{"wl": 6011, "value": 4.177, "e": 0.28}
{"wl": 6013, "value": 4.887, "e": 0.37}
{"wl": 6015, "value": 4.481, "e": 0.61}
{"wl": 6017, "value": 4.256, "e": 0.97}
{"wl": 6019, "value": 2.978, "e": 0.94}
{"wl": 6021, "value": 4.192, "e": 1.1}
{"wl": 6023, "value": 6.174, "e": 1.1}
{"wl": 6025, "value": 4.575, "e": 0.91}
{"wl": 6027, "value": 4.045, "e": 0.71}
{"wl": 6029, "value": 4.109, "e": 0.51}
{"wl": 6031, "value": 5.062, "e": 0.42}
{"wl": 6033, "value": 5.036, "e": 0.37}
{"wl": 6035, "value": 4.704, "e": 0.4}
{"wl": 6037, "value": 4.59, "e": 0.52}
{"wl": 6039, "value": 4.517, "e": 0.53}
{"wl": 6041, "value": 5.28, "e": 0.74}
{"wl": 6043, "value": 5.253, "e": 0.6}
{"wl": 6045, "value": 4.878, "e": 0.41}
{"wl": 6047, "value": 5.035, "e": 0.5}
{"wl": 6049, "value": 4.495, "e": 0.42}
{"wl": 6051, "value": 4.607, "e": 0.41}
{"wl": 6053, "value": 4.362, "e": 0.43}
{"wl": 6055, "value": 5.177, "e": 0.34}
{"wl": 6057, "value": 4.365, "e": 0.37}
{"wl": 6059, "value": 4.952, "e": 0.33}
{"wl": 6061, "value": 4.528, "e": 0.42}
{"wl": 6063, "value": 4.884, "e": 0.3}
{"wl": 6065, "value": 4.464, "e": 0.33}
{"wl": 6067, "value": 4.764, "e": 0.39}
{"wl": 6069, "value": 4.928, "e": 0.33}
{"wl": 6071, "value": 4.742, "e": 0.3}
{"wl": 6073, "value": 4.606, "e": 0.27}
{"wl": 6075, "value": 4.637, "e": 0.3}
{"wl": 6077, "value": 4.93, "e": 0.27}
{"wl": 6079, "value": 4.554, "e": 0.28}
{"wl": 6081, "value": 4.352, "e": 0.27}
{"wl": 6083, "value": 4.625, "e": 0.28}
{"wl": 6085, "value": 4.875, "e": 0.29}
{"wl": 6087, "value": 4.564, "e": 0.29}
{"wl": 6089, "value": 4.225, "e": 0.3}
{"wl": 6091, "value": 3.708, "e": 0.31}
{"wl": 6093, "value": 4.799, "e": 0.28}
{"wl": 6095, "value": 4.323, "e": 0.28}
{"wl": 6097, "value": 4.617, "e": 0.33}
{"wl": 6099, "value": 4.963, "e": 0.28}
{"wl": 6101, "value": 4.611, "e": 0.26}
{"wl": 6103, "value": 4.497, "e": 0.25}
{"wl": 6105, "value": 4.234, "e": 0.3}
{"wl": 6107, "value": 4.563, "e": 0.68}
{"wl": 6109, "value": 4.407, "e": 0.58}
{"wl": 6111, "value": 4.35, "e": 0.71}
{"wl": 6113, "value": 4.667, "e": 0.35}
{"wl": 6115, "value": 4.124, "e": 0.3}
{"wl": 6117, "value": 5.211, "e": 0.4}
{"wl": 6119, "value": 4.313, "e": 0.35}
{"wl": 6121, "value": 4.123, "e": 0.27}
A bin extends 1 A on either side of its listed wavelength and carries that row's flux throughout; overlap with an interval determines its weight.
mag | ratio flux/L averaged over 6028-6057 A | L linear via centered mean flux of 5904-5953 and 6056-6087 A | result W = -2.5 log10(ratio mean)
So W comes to -0.03 mag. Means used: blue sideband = 4.63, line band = 4.78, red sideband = 4.68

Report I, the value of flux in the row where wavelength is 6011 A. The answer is 4.177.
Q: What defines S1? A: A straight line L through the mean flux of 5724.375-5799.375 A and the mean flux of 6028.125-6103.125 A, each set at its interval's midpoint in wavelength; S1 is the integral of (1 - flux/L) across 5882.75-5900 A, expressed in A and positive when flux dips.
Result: 2.2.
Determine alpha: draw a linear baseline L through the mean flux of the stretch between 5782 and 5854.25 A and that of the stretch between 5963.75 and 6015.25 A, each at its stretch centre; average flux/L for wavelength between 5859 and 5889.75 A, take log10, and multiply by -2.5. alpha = 0.05 mag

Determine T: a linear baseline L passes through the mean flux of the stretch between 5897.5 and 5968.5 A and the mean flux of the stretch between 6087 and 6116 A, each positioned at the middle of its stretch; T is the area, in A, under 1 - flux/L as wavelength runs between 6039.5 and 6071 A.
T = -2.14 A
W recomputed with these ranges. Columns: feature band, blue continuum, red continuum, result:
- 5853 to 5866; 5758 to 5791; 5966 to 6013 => 0.007 mag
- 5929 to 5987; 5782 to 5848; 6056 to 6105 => 0.019 mag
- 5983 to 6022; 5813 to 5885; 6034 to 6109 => 0.052 mag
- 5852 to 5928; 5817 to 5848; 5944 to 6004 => 0.069 mag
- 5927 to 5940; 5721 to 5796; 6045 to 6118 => -0.035 mag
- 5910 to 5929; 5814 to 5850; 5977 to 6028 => 0.025 mag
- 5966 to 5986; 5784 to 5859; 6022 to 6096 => 0.035 mag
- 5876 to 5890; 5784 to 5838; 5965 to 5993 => 0.100 mag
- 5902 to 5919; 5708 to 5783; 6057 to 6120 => 0.042 mag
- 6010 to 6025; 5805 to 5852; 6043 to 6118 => 0.053 mag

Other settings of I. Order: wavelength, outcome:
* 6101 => 4.611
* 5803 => 5.411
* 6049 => 4.495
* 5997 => 4.366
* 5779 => 5.375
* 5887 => 3.616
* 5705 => 5.19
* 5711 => 4.198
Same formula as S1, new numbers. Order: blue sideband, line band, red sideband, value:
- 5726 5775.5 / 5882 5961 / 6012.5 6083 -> 2.8 A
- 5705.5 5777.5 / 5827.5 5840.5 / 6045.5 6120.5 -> -1.1 A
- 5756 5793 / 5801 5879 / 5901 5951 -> -3.9 A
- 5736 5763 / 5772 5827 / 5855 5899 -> -2.0 A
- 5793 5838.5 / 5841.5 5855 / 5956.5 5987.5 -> -0.3 A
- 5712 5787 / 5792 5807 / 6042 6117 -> -0.6 A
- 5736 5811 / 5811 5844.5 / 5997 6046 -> -1.9 A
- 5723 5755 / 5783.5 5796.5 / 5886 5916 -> -0.6 A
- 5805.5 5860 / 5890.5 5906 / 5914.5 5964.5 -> 1.4 A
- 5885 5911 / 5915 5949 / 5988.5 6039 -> -3.1 A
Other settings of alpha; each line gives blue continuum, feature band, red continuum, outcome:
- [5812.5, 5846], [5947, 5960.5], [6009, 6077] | 0.032 mag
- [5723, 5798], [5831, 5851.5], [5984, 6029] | -0.089 mag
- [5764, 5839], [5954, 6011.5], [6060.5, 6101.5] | 0.010 mag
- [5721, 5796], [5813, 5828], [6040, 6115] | -0.012 mag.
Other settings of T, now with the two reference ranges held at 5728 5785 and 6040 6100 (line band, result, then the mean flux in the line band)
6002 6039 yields 1.16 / 4.53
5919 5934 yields -0.39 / 4.78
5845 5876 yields -0.61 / 4.73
